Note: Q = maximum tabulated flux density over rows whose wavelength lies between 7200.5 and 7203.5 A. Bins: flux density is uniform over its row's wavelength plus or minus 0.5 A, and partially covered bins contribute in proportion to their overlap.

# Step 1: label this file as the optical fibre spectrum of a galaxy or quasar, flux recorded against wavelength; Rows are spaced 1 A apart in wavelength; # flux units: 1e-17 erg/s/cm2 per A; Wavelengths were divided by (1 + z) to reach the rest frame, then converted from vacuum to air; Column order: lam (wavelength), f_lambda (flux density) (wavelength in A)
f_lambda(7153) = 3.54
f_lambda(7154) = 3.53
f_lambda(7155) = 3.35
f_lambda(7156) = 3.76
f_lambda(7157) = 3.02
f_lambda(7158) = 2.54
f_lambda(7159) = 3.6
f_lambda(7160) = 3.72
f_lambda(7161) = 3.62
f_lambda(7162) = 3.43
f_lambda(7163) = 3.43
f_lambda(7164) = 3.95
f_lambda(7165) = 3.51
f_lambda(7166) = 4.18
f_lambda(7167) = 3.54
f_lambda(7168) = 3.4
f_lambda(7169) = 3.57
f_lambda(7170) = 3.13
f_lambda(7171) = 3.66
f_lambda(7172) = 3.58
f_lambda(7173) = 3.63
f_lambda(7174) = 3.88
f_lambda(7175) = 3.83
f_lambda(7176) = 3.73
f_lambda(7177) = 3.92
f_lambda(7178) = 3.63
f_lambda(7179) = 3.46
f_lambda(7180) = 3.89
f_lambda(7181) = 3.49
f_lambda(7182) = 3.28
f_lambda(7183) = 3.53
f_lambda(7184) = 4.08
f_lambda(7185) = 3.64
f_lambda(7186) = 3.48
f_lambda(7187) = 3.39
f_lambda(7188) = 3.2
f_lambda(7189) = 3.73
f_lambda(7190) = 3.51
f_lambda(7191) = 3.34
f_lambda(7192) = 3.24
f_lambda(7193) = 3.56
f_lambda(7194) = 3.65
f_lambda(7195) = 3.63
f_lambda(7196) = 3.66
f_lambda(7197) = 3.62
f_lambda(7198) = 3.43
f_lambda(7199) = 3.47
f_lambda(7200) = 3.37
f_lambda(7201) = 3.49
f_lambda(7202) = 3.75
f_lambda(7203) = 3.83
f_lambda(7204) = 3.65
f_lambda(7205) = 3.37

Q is 3.83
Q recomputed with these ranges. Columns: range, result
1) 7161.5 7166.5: 4.18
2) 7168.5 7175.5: 3.88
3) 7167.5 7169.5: 3.57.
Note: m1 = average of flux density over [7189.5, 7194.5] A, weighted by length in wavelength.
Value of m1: 3.46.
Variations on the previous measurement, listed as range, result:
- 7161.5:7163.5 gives 3.43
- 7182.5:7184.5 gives 3.8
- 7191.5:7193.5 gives 3.4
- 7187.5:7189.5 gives 3.46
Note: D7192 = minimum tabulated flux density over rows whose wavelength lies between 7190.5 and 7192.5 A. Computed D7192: 3.24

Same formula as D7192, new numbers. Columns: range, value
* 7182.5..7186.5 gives 3.48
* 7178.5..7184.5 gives 3.28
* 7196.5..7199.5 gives 3.43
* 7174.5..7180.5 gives 3.46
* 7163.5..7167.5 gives 3.51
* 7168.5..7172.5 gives 3.13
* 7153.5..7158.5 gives 2.54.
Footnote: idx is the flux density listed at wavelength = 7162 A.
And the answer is 3.43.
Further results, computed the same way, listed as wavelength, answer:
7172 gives 3.58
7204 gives 3.65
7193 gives 3.56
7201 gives 3.49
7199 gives 3.47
